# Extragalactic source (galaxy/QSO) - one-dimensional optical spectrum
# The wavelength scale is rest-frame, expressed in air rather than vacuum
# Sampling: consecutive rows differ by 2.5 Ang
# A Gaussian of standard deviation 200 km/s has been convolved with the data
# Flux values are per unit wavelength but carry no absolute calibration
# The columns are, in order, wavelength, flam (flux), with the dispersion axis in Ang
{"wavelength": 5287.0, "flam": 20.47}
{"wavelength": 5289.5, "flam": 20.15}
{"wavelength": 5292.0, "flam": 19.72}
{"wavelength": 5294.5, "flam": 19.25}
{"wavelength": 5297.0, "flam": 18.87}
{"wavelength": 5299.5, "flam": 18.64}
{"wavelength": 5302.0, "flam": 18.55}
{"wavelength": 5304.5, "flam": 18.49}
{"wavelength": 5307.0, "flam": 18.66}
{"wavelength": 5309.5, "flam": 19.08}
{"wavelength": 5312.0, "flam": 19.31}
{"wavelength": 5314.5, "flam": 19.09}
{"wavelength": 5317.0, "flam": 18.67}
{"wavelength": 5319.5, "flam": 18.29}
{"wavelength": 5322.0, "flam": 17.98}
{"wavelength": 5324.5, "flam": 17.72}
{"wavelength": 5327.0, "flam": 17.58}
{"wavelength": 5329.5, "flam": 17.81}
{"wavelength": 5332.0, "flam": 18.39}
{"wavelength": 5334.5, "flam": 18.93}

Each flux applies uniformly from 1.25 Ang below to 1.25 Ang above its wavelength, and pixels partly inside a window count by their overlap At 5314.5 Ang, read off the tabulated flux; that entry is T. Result 19.09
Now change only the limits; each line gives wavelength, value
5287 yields 20.47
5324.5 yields 17.72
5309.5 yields 19.08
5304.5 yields 18.49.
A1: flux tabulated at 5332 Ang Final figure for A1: 18.39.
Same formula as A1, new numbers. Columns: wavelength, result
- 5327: 17.58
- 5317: 18.67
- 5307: 18.66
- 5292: 19.72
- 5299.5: 18.64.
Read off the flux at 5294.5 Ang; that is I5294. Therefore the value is 19.25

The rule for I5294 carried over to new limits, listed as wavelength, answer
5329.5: 17.81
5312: 19.31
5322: 17.98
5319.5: 18.29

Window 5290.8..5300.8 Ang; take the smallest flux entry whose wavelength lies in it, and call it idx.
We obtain 18.64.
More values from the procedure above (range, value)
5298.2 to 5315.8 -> 18.49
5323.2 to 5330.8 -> 17.58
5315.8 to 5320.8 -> 18.29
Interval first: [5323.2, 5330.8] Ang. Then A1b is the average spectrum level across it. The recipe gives 17.7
